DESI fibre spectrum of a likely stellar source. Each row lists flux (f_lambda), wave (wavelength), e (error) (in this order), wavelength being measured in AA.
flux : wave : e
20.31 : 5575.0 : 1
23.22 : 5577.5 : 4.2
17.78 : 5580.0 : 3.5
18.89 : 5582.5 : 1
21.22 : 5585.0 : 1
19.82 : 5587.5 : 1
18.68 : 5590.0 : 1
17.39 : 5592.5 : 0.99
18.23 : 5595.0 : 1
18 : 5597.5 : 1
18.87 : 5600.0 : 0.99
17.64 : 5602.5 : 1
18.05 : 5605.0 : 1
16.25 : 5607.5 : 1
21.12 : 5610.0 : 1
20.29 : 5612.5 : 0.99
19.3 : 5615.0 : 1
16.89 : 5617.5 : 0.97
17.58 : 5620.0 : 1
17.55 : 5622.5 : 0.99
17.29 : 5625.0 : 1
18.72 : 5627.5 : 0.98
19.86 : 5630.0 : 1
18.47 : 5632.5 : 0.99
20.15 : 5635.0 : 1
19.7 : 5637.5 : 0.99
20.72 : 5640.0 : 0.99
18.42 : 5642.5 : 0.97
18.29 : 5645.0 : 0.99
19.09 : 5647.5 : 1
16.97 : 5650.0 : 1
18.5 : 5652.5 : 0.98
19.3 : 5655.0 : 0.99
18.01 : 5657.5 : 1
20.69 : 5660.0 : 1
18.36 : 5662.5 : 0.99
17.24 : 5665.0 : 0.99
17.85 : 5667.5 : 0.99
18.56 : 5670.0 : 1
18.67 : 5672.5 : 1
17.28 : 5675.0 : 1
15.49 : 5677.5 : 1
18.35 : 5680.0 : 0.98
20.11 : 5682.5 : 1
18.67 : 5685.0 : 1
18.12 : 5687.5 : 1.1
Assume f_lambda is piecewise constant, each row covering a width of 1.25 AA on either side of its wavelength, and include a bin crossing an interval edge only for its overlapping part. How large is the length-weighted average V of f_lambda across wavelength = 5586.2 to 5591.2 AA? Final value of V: 19.3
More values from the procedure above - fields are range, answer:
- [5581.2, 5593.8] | 19.2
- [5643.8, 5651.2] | 18.1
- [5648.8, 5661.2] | 18.7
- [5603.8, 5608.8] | 17.2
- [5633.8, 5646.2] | 19.5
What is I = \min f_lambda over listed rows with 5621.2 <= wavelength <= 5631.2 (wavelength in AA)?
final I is 17.29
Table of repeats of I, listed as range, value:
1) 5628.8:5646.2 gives 18.29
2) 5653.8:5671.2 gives 17.24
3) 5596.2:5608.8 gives 16.25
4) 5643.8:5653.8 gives 16.97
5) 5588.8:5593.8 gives 17.39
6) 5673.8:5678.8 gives 15.49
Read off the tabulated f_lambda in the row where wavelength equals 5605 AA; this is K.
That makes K 18.05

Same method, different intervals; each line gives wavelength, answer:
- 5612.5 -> 20.29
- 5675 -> 17.28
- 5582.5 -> 18.89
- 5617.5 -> 16.89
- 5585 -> 21.22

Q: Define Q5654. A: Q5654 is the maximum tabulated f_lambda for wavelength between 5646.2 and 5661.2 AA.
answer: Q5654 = 20.69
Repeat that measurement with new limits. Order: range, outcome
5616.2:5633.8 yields 19.86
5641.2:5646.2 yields 18.42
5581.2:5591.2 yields 21.22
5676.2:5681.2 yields 18.35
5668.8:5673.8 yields 18.67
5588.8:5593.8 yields 18.68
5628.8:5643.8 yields 20.72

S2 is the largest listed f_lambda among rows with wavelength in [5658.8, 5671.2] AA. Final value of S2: 20.69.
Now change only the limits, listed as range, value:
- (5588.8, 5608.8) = 18.87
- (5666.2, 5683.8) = 20.11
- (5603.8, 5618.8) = 21.12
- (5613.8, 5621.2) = 19.3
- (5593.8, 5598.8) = 18.23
